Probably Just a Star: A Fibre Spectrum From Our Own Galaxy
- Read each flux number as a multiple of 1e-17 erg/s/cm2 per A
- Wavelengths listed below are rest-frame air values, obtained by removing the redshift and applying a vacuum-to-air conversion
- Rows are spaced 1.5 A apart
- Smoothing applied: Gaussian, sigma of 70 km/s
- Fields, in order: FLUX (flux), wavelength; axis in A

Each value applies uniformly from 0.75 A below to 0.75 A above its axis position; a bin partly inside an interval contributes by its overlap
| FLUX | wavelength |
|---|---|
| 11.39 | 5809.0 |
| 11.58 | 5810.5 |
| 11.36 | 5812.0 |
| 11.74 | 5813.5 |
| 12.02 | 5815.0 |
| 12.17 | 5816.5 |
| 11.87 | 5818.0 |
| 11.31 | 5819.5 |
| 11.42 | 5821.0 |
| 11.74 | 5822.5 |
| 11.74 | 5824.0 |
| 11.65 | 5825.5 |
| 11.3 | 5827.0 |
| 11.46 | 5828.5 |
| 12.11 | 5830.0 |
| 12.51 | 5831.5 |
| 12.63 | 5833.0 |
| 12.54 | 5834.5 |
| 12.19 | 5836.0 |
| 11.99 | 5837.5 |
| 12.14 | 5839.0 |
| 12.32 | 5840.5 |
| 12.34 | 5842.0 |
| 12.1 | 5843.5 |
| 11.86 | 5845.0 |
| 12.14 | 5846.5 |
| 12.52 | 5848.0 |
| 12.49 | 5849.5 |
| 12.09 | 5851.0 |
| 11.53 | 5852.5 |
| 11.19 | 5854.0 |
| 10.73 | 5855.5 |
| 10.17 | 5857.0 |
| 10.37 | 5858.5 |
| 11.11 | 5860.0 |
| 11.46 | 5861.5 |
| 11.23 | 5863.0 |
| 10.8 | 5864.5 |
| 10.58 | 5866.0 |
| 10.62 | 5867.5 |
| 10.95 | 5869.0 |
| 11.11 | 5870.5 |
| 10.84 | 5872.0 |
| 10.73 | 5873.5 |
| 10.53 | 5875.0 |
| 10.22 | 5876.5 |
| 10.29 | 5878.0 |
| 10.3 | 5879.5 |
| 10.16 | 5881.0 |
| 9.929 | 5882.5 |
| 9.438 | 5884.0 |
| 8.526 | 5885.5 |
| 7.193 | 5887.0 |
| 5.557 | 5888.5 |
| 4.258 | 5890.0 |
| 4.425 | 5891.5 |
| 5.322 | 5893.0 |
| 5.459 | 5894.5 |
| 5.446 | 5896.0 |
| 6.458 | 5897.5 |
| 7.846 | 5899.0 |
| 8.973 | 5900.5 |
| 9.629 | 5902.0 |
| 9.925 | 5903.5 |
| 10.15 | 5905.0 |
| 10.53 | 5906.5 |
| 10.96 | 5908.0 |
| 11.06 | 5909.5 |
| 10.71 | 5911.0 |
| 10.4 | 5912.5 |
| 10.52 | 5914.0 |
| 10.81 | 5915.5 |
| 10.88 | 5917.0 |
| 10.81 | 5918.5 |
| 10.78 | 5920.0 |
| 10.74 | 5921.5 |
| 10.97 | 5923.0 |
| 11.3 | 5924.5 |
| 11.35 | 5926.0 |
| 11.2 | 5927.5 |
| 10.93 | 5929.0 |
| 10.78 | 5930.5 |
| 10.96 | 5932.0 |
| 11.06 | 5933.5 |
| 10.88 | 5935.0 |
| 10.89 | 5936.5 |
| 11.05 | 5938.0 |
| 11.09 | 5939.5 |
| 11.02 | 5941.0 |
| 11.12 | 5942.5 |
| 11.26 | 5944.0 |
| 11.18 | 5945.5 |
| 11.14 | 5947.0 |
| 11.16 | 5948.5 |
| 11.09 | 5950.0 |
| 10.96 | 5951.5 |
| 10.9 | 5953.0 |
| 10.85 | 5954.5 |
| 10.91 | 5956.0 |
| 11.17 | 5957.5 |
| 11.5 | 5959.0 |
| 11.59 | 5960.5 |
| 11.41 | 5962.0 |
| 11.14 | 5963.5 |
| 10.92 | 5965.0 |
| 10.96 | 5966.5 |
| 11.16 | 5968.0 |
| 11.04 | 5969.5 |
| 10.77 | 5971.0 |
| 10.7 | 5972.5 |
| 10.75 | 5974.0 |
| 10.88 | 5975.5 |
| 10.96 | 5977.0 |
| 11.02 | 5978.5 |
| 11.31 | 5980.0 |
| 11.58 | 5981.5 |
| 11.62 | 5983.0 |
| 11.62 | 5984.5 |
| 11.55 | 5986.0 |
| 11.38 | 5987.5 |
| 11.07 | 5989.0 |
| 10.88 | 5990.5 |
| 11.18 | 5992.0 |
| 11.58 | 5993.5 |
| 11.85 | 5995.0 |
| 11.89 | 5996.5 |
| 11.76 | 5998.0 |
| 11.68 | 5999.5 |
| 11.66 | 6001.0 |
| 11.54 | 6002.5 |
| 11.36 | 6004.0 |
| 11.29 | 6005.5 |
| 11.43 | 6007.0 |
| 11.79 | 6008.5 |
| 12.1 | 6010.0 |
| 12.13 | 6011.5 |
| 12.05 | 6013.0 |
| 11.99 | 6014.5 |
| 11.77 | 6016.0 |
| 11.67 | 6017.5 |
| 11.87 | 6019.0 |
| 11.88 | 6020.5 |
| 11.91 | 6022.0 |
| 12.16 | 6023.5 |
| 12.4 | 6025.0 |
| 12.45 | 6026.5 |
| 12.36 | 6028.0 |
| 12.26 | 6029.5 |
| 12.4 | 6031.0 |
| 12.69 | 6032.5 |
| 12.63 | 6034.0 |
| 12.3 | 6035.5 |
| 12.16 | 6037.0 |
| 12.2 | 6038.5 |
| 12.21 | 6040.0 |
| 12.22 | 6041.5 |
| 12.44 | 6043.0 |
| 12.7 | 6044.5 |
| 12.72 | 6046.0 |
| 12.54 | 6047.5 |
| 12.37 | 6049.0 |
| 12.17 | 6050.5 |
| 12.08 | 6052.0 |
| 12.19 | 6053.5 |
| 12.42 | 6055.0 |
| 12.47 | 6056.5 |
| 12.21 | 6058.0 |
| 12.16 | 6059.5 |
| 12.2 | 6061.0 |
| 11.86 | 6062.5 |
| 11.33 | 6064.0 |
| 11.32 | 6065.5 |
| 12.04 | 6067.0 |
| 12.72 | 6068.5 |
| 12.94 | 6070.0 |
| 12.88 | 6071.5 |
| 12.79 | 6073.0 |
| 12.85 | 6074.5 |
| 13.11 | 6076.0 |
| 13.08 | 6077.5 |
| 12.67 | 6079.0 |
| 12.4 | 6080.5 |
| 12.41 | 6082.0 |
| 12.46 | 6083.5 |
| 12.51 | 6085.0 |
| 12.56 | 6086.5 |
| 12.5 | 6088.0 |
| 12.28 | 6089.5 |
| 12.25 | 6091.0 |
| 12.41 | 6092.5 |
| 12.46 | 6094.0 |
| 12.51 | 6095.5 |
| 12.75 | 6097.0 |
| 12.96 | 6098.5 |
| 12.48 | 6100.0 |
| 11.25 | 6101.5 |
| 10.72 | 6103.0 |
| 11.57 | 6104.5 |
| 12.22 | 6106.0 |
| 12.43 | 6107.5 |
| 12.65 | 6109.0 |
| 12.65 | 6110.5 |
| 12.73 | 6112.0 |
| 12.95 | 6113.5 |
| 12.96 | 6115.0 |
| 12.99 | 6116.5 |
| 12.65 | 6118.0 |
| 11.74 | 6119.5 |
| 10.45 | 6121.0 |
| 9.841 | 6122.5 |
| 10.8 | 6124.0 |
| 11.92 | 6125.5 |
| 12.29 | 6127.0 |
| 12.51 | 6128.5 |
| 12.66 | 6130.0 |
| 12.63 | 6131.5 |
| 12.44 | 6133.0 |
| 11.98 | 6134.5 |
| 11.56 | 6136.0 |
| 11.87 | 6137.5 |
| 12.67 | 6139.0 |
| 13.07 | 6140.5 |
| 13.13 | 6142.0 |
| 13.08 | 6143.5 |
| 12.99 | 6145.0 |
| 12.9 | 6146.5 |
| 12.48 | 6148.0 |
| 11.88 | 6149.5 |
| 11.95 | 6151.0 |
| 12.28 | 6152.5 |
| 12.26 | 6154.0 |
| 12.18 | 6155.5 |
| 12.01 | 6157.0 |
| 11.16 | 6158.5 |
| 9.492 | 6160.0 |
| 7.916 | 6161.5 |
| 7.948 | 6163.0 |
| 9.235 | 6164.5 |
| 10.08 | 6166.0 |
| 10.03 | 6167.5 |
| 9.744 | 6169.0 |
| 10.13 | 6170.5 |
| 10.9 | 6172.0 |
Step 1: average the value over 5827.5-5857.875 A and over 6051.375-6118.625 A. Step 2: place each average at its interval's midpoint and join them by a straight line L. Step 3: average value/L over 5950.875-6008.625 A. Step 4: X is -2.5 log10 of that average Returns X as 0.09 mag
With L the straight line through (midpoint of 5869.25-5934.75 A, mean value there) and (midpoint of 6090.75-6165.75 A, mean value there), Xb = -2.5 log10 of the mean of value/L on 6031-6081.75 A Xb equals -0.11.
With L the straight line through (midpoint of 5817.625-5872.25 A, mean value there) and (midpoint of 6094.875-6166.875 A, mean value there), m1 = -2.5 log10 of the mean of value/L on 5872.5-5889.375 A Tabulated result 0.24 mag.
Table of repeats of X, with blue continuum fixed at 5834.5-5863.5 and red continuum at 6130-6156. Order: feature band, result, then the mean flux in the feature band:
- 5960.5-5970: 0.08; 11.1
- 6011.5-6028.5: 0.01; 12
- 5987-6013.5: 0.05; 11.6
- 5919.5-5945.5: 0.08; 11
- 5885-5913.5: 0.42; 8.06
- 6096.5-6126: 0.03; 12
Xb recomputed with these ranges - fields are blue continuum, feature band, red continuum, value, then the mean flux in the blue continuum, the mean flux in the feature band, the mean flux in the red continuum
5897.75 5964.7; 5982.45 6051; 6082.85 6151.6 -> -0.04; 10.8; 12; 12.3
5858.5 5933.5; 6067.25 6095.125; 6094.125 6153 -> -0.07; 9.72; 12.6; 12.2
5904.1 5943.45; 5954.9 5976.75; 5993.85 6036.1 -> 0.03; 10.9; 11.1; 12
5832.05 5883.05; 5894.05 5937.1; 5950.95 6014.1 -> 0.12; 11.3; 10.1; 11.3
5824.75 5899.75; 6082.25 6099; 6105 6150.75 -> -0.04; 10.3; 12.5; 12.3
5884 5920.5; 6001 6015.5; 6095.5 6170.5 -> -0.17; 8.61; 11.7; 11.8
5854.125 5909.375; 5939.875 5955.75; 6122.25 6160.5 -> -0.11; 9.27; 11.1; 12.1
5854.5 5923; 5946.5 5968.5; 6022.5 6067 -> -0.04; 9.55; 11.1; 12.3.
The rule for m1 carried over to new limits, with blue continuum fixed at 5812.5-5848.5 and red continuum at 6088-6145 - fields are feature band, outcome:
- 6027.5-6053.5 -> -0.02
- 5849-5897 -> 0.26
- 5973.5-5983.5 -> 0.09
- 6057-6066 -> 0.03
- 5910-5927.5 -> 0.11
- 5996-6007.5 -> 0.05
